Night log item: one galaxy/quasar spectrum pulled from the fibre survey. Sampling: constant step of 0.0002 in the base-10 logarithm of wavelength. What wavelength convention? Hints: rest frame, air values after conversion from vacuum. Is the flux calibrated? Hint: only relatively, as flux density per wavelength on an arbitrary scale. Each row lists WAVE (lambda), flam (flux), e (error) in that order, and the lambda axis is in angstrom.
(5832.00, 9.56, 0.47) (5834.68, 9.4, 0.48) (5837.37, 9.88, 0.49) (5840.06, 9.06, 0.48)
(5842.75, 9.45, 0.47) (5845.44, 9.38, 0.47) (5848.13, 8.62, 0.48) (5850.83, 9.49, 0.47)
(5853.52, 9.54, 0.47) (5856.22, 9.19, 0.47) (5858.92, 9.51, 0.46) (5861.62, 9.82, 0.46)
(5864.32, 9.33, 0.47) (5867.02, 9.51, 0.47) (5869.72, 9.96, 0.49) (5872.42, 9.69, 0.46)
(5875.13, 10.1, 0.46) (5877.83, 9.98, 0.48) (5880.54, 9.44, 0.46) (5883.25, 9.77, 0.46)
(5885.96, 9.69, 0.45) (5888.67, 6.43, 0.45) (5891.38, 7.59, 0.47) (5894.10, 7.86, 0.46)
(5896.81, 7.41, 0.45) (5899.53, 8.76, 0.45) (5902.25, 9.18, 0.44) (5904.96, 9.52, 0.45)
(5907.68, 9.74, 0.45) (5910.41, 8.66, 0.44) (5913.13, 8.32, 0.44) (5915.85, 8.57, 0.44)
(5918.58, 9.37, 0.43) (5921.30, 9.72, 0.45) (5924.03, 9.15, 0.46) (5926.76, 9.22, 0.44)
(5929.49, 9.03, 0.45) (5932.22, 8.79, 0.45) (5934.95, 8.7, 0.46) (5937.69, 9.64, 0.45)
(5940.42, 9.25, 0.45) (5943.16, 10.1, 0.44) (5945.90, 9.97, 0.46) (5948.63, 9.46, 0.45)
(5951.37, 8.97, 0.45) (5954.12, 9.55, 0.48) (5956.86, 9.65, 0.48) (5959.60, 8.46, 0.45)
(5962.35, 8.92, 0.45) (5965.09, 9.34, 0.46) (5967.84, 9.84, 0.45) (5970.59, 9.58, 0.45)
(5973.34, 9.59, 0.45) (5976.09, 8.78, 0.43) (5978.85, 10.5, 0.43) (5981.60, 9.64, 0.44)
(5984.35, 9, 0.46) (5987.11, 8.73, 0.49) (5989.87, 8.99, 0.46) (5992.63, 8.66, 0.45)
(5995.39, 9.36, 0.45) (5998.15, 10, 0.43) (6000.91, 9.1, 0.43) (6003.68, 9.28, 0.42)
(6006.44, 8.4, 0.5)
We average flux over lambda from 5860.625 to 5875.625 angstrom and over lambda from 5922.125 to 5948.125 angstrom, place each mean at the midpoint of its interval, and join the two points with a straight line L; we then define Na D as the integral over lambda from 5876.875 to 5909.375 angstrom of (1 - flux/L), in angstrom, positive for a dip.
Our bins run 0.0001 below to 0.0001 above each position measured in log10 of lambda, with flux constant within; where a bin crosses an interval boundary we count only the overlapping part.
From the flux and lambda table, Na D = 2.74 angstrom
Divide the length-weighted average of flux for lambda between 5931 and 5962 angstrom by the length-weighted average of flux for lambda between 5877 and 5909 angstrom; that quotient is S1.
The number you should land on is 1.1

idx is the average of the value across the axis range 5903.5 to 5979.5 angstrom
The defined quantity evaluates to 9.29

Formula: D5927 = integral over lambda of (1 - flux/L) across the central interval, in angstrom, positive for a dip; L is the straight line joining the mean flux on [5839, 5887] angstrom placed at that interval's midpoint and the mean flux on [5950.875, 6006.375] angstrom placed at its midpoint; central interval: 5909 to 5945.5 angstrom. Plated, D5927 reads 1.0 angstrom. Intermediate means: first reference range 9.53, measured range 9.14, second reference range 9.28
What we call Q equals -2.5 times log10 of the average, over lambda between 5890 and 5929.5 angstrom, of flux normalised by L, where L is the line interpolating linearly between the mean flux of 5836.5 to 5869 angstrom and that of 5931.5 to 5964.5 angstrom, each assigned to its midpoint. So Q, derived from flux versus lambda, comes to 0.065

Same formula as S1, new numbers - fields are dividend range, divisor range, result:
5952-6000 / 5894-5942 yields 1.04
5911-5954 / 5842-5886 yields 0.96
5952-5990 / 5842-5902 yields 1.02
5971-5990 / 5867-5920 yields 1.04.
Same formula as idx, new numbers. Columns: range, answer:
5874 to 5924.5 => 8.9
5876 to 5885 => 9.75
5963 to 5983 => 9.59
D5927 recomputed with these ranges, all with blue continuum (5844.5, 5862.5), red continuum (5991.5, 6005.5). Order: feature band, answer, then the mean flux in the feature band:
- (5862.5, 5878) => -0.7 angstrom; 9.75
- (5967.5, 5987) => -0.4 angstrom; 9.49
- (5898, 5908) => 0.1 angstrom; 9.22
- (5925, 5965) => 0.1 angstrom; 9.27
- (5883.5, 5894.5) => 1.5 angstrom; 8.08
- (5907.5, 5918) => 0.6 angstrom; 8.75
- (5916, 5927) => 0.0 angstrom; 9.29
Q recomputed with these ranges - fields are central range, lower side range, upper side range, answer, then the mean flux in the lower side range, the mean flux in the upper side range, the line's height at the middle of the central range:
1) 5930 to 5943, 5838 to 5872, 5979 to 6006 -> 0.015 mag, 9.42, 9.23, 9.31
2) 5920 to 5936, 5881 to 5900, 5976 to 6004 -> -0.057 mag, 8.25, 9.3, 8.64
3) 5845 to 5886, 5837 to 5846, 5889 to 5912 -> -0.063 mag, 9.4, 8.49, 9.03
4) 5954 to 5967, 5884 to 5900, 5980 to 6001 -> -0.042 mag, 7.98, 9.21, 8.83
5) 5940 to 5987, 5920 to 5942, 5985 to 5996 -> -0.047 mag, 9.19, 8.9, 9.04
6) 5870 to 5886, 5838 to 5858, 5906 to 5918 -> -0.082 mag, 9.27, 8.87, 9.08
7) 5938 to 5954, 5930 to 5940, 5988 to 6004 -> -0.054 mag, 9.06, 9.21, 9.09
